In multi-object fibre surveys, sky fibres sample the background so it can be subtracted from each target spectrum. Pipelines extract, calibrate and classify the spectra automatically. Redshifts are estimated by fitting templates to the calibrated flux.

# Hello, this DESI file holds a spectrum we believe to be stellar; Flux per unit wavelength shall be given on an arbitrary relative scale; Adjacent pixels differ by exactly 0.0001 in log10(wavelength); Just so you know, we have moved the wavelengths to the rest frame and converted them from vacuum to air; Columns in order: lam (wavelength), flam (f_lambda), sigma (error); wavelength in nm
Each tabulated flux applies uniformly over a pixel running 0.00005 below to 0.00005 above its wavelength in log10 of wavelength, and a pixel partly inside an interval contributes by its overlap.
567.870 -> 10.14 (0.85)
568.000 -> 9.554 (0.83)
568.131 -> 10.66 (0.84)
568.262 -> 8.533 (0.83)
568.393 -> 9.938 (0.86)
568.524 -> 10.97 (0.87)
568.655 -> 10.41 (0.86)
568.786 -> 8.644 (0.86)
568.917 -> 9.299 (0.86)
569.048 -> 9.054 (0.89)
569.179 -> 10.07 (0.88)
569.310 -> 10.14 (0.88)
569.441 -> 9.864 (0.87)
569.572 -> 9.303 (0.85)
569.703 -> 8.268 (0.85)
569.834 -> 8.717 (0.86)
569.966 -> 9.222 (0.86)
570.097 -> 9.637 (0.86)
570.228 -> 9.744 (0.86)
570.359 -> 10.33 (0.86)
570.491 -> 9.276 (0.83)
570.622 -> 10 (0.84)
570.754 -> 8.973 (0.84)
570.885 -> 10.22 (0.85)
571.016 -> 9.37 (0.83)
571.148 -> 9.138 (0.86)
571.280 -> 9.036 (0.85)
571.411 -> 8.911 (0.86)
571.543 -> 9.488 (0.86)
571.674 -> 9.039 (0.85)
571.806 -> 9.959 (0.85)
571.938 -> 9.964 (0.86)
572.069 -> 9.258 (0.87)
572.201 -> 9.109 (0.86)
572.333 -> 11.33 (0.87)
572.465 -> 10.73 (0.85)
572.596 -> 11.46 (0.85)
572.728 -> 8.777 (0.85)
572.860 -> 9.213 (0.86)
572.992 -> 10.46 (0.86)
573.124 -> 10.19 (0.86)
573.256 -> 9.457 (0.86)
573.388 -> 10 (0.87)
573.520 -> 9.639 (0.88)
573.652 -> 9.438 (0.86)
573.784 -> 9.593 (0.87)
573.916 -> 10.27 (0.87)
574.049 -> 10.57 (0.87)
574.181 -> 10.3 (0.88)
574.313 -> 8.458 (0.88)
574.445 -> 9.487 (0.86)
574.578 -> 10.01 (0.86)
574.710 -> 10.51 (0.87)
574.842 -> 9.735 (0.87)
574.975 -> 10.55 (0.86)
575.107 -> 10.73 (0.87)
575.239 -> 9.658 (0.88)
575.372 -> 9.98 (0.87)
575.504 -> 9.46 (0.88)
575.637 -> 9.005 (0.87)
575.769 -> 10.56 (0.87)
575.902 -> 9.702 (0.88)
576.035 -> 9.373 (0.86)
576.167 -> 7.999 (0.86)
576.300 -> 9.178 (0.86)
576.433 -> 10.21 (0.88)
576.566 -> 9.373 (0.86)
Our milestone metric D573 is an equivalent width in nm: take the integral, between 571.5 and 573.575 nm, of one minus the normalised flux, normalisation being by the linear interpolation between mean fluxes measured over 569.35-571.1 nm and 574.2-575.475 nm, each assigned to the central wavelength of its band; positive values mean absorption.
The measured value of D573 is -0.04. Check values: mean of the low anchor 9.46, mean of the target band 9.89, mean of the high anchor 9.91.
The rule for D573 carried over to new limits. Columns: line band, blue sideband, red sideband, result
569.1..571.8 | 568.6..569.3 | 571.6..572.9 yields 0.07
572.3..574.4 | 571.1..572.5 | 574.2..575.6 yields -0.05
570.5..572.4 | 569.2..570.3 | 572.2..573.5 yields 0.05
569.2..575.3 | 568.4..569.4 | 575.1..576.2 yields -0.02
